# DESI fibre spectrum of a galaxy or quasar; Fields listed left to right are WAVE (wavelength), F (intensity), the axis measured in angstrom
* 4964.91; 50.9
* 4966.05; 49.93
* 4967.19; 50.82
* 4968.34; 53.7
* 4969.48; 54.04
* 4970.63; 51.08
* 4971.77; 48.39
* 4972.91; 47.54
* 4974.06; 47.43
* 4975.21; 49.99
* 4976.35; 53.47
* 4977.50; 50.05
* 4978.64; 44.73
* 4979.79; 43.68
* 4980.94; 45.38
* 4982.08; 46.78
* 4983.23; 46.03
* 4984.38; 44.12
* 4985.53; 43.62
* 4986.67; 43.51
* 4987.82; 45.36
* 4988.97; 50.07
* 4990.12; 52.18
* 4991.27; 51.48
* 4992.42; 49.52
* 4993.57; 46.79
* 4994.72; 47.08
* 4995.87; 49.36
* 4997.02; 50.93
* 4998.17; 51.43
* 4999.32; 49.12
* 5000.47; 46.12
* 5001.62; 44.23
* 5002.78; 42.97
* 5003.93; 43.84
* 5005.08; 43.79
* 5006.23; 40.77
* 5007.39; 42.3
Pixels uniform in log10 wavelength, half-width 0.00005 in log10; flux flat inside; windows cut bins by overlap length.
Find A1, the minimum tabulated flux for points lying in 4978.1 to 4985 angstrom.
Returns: 43.68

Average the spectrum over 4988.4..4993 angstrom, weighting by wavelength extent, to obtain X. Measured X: 50.8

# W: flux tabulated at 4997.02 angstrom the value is 50.93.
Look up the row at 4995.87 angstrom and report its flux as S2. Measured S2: 49.36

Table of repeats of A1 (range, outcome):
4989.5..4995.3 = 46.79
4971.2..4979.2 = 44.73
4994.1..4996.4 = 47.08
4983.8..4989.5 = 43.51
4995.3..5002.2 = 44.23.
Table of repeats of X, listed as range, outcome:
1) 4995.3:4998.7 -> 50.6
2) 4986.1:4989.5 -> 46.3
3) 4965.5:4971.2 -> 51.9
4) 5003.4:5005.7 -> 43.8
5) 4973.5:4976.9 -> 50.3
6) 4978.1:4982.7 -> 45.1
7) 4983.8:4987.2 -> 43.8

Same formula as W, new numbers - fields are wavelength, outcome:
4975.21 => 49.99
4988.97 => 50.07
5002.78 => 42.97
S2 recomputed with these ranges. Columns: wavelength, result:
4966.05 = 49.93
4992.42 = 49.52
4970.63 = 51.08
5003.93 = 43.84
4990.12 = 52.18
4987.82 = 45.36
